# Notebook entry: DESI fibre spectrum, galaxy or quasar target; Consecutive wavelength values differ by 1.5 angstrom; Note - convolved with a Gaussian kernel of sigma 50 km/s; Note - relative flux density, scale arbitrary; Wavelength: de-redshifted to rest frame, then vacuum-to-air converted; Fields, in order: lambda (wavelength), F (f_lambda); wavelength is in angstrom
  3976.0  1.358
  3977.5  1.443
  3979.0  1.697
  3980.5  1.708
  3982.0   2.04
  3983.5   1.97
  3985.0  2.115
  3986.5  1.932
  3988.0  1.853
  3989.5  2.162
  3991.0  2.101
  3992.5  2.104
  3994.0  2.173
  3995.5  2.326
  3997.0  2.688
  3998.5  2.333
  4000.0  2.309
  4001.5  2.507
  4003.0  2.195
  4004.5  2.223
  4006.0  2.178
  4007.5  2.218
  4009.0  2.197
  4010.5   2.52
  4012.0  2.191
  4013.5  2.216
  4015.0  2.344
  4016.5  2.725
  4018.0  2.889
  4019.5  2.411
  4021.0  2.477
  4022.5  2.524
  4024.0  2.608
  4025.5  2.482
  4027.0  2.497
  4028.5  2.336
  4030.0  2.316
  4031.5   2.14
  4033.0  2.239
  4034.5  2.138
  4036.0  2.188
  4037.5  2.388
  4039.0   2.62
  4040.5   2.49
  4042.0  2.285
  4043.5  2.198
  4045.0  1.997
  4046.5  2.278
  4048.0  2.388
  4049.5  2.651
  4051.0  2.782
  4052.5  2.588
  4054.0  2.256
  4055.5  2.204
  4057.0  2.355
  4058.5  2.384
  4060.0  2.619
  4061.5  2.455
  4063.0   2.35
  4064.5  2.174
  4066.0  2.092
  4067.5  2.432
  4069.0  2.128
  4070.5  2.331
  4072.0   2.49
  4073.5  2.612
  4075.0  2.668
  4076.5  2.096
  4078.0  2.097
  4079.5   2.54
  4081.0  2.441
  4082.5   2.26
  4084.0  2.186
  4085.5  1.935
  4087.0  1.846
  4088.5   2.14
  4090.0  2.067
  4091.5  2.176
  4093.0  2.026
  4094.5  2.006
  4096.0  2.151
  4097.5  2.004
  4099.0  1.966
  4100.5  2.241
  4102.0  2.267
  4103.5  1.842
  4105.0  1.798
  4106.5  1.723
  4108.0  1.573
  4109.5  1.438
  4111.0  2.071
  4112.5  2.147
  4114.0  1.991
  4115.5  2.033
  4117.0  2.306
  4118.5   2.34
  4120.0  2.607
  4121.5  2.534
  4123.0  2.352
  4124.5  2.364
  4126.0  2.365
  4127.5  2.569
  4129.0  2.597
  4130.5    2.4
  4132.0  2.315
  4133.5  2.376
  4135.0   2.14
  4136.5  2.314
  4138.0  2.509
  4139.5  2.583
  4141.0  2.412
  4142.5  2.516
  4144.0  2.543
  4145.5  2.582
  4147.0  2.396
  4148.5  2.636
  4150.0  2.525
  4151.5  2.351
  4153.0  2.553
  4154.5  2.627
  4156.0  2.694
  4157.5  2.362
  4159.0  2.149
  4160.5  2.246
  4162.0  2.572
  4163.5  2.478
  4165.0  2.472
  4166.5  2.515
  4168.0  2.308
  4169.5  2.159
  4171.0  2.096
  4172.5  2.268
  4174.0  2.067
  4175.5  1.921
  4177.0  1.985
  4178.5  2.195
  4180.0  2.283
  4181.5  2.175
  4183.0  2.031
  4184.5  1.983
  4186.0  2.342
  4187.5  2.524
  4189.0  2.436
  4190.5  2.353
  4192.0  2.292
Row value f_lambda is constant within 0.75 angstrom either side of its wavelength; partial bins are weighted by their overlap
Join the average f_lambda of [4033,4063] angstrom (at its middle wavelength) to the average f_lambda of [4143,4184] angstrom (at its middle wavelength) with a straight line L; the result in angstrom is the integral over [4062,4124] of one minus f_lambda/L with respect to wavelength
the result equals 5.33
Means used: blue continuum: 2.38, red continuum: 2.34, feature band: 2.16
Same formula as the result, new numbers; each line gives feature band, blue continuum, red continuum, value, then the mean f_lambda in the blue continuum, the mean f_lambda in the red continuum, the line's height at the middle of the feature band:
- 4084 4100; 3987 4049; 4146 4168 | 2.39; 2.33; 2.47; 2.4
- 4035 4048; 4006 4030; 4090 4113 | -0.05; 2.43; 1.96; 2.3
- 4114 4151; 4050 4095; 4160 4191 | -2.41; 2.29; 2.26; 2.27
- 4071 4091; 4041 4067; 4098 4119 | -0.81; 2.36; 1.98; 2.17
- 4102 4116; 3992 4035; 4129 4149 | 3.23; 2.37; 2.44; 2.42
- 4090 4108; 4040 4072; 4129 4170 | 2.95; 2.36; 2.44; 2.39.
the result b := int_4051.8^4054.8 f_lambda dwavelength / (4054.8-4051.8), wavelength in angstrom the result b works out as 2.42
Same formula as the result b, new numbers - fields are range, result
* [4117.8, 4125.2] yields 2.44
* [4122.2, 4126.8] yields 2.36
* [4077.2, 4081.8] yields 2.36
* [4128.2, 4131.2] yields 2.5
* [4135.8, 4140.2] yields 2.47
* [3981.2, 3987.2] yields 2.01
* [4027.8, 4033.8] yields 2.26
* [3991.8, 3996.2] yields 2.2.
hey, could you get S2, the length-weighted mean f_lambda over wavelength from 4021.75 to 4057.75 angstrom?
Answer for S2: 2.37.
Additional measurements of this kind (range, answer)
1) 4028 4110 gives 2.23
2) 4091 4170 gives 2.29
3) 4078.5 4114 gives 2.04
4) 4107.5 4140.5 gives 2.28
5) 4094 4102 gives 2.09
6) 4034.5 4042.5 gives 2.37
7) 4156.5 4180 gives 2.26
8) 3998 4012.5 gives 2.29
